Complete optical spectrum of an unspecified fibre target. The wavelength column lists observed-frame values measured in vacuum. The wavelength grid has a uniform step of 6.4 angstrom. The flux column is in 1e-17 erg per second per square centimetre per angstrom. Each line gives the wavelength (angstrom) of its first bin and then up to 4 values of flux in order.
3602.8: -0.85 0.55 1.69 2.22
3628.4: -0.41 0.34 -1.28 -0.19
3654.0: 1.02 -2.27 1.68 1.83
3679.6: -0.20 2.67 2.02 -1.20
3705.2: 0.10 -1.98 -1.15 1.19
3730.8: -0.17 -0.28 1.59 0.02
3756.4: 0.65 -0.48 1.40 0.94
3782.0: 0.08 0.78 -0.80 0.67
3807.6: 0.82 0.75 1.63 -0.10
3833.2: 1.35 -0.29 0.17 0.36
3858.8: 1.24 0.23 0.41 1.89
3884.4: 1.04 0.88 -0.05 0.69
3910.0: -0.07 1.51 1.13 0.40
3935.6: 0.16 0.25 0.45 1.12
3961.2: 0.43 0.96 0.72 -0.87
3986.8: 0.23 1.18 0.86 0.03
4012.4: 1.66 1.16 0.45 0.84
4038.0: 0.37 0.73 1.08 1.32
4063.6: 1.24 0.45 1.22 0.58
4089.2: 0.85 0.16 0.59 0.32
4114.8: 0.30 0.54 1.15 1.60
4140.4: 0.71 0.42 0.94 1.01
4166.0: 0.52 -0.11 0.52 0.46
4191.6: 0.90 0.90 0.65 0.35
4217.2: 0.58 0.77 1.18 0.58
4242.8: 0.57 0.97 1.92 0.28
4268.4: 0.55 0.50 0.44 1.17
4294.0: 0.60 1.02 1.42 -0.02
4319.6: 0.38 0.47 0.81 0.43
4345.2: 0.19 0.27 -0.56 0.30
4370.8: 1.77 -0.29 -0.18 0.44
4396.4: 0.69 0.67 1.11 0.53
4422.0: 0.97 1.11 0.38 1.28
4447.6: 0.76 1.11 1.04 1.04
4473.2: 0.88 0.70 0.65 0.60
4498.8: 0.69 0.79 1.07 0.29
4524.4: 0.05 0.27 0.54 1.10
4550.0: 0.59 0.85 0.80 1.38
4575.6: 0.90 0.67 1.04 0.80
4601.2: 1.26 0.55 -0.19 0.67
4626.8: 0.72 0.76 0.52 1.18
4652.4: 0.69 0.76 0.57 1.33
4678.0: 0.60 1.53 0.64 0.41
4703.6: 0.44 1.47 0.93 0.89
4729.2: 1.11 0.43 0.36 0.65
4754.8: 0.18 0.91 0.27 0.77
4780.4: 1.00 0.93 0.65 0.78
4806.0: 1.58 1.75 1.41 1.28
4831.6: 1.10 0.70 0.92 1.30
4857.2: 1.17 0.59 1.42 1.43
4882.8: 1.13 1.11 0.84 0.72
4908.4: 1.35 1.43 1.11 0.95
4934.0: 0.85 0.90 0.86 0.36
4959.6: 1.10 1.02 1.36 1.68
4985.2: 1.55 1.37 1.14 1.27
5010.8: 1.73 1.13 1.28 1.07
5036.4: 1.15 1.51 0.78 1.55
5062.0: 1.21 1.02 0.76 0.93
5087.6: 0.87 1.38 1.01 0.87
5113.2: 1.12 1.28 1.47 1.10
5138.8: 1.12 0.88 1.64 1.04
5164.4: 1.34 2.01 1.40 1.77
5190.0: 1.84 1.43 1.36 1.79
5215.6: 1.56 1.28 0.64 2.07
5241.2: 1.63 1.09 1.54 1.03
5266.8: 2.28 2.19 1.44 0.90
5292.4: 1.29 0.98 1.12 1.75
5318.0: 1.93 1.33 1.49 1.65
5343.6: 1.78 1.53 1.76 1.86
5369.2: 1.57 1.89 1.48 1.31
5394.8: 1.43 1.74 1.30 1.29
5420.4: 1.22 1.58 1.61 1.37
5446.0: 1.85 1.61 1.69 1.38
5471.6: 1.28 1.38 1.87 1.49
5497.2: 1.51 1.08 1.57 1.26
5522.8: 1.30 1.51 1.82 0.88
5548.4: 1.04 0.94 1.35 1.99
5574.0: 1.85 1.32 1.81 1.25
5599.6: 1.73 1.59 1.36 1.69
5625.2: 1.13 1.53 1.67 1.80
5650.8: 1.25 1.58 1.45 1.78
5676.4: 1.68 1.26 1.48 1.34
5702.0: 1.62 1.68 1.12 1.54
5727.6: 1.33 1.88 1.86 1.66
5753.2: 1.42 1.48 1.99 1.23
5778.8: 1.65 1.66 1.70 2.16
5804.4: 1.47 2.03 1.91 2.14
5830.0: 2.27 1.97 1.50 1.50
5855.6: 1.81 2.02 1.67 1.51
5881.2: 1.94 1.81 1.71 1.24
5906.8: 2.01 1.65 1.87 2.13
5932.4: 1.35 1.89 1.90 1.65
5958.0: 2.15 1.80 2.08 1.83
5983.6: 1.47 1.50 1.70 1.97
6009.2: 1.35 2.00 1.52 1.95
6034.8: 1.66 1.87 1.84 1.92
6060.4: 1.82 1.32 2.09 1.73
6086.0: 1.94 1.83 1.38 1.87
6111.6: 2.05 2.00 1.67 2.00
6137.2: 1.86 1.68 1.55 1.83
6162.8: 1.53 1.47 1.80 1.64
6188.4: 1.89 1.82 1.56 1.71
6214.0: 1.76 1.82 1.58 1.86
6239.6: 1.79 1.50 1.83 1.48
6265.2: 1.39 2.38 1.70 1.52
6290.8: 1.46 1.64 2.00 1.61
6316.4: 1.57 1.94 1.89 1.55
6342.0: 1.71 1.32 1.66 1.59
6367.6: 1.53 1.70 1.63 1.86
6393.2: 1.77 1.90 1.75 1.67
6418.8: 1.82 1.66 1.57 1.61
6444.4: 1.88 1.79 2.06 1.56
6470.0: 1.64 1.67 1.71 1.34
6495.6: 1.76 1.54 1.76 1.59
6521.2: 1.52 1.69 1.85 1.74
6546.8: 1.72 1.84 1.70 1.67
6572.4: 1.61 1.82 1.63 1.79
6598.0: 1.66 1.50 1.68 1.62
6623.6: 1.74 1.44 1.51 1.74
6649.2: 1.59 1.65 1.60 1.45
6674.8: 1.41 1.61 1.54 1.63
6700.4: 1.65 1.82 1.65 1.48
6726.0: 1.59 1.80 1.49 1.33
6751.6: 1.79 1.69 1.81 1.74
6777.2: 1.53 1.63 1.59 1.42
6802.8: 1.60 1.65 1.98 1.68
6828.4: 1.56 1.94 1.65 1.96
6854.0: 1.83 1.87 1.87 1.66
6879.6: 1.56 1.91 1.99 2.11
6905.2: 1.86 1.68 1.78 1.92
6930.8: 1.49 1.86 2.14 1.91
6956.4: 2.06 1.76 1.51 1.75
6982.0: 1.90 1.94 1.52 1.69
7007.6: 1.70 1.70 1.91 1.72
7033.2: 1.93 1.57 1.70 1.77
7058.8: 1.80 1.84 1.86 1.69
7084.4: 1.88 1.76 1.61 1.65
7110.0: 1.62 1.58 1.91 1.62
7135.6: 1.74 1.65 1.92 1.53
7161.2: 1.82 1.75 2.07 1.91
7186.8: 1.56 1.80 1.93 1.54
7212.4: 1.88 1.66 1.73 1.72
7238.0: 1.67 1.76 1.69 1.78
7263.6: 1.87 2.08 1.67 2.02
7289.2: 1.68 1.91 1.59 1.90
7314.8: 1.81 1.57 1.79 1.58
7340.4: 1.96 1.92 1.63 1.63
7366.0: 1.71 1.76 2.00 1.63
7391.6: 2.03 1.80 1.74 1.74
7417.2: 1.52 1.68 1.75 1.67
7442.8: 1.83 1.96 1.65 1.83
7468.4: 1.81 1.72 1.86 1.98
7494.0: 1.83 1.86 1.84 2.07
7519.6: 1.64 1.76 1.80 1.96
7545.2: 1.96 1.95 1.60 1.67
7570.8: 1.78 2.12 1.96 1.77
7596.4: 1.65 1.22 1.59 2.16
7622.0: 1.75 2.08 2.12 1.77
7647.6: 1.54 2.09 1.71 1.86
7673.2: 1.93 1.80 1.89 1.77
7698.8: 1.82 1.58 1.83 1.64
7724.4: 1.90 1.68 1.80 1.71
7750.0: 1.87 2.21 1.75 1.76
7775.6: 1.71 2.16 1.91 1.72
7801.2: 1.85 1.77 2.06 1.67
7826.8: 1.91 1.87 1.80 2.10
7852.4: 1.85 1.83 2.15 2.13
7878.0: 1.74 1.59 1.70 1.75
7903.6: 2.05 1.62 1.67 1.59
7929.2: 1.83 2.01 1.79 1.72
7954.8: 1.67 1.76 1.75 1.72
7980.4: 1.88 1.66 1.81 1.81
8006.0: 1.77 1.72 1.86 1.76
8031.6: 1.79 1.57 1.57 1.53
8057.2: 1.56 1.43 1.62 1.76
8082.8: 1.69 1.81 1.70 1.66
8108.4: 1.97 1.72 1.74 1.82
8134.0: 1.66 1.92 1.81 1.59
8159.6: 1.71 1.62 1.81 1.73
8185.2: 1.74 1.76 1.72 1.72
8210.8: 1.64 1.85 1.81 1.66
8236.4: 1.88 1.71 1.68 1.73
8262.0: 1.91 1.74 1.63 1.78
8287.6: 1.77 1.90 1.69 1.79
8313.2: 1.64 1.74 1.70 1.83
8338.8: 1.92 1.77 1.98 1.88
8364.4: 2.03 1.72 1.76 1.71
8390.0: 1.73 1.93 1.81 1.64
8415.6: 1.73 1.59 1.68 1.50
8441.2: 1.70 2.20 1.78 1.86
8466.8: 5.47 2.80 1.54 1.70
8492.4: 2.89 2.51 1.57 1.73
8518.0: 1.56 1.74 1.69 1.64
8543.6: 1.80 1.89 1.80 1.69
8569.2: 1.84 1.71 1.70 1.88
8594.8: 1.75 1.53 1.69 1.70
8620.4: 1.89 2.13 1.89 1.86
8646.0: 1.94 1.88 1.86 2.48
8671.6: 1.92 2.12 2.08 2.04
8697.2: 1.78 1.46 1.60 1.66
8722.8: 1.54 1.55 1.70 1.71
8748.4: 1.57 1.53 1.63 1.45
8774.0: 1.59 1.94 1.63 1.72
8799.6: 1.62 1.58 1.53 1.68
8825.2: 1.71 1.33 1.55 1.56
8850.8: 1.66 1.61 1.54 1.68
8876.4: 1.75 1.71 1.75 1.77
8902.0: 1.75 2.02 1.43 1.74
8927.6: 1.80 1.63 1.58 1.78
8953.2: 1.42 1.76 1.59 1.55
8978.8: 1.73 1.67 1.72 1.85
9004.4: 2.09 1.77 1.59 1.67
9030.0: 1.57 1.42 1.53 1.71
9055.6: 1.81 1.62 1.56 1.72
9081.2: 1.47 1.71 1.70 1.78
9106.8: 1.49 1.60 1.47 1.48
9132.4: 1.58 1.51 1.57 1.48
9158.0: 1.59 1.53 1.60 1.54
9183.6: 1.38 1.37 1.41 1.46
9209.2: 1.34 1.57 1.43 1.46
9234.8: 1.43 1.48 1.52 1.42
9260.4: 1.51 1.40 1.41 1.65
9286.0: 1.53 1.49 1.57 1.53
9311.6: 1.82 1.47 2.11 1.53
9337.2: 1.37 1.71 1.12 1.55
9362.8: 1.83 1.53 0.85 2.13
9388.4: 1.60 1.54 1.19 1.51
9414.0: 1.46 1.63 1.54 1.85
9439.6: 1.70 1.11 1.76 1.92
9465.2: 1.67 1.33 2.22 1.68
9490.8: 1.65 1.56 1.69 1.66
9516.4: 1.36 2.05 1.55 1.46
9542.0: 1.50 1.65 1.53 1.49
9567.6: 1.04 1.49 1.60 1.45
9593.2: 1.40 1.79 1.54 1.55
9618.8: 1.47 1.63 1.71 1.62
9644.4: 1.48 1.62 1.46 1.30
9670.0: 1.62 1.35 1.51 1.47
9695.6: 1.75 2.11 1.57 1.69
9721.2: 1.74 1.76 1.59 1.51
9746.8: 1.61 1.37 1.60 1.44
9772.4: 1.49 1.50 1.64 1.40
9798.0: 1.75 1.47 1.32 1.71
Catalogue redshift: 0.290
